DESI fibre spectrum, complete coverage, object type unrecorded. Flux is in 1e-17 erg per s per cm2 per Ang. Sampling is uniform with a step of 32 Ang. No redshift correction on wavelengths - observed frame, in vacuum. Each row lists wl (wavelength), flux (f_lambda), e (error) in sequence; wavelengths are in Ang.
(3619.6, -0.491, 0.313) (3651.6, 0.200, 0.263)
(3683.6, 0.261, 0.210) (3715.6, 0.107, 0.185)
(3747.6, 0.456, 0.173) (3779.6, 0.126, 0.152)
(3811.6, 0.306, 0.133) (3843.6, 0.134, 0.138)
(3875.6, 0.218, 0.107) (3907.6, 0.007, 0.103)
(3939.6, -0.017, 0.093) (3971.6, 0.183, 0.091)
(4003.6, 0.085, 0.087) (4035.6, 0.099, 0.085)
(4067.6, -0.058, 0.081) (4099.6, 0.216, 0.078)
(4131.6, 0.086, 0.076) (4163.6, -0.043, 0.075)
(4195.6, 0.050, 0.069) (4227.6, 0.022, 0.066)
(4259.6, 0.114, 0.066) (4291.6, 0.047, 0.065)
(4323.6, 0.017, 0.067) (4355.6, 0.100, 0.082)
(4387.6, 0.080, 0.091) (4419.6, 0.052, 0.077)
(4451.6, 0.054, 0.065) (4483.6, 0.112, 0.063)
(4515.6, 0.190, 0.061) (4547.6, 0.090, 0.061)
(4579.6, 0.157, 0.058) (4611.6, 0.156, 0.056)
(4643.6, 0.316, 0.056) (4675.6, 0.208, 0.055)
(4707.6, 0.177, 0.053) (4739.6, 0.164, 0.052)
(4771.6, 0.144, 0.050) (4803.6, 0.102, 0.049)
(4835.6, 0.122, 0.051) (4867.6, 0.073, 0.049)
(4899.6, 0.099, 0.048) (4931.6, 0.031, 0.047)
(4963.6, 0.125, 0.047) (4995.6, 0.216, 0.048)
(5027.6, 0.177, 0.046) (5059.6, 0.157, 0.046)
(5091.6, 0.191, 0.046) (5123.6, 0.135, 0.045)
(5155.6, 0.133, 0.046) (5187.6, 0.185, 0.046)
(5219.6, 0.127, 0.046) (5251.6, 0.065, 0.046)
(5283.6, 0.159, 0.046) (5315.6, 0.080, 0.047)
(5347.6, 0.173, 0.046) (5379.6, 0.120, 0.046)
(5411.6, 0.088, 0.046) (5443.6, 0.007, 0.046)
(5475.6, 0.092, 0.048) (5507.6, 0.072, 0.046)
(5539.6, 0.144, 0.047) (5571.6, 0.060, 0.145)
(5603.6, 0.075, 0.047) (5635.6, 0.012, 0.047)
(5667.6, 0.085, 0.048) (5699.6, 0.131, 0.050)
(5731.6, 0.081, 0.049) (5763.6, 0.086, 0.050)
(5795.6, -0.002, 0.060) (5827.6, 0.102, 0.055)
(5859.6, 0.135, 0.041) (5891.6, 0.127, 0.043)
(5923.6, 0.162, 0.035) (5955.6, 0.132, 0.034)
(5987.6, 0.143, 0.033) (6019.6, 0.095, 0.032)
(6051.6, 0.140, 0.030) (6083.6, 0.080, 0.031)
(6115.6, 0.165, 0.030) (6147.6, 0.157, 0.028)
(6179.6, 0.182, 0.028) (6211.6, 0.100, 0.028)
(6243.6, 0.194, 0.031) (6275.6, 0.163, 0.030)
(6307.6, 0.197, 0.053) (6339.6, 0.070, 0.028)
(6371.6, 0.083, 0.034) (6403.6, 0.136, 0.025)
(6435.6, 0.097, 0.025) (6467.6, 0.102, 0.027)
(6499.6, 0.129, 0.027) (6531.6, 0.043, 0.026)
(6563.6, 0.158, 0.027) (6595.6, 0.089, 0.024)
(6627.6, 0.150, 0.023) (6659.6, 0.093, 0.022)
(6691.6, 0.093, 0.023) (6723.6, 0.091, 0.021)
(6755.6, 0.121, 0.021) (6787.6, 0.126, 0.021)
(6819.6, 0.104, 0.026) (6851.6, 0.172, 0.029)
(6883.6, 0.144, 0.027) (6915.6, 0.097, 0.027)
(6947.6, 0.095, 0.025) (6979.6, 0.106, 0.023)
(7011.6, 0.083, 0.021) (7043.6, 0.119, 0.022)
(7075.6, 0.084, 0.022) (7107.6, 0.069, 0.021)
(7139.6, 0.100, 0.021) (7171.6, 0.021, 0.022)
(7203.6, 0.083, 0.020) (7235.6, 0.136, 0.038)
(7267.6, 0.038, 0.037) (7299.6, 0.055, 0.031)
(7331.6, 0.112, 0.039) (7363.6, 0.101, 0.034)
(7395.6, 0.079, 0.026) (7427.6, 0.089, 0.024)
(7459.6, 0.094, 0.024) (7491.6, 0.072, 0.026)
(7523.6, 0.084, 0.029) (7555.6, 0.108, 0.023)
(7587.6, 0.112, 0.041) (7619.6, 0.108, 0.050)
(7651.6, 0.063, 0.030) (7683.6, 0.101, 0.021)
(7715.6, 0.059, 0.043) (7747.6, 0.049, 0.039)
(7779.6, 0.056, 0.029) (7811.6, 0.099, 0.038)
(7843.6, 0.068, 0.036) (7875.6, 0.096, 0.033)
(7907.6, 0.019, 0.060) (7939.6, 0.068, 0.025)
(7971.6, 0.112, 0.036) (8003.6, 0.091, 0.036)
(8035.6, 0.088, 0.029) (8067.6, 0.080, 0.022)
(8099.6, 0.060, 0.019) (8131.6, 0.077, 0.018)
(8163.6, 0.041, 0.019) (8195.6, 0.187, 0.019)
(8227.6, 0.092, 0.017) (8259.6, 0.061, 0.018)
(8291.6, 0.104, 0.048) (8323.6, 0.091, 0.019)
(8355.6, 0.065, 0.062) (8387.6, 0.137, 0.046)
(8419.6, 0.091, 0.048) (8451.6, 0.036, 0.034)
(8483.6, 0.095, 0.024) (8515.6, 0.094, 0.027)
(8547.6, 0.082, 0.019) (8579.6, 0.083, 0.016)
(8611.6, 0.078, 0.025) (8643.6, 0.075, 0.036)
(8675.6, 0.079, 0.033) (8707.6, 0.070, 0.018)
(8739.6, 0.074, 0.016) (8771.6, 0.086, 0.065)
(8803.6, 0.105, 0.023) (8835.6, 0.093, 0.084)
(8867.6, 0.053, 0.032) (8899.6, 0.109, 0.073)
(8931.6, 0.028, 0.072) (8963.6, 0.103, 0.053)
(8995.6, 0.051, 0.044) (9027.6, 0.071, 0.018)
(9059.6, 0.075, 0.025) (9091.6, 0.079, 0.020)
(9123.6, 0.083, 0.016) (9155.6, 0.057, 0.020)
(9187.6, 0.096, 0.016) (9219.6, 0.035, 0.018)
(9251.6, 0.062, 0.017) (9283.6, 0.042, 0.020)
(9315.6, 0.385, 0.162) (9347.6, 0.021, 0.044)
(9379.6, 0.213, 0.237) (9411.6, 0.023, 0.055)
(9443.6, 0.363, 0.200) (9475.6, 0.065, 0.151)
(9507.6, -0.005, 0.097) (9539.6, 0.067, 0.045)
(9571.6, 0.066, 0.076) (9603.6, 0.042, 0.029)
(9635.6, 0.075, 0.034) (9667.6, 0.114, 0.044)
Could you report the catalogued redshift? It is 0.25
